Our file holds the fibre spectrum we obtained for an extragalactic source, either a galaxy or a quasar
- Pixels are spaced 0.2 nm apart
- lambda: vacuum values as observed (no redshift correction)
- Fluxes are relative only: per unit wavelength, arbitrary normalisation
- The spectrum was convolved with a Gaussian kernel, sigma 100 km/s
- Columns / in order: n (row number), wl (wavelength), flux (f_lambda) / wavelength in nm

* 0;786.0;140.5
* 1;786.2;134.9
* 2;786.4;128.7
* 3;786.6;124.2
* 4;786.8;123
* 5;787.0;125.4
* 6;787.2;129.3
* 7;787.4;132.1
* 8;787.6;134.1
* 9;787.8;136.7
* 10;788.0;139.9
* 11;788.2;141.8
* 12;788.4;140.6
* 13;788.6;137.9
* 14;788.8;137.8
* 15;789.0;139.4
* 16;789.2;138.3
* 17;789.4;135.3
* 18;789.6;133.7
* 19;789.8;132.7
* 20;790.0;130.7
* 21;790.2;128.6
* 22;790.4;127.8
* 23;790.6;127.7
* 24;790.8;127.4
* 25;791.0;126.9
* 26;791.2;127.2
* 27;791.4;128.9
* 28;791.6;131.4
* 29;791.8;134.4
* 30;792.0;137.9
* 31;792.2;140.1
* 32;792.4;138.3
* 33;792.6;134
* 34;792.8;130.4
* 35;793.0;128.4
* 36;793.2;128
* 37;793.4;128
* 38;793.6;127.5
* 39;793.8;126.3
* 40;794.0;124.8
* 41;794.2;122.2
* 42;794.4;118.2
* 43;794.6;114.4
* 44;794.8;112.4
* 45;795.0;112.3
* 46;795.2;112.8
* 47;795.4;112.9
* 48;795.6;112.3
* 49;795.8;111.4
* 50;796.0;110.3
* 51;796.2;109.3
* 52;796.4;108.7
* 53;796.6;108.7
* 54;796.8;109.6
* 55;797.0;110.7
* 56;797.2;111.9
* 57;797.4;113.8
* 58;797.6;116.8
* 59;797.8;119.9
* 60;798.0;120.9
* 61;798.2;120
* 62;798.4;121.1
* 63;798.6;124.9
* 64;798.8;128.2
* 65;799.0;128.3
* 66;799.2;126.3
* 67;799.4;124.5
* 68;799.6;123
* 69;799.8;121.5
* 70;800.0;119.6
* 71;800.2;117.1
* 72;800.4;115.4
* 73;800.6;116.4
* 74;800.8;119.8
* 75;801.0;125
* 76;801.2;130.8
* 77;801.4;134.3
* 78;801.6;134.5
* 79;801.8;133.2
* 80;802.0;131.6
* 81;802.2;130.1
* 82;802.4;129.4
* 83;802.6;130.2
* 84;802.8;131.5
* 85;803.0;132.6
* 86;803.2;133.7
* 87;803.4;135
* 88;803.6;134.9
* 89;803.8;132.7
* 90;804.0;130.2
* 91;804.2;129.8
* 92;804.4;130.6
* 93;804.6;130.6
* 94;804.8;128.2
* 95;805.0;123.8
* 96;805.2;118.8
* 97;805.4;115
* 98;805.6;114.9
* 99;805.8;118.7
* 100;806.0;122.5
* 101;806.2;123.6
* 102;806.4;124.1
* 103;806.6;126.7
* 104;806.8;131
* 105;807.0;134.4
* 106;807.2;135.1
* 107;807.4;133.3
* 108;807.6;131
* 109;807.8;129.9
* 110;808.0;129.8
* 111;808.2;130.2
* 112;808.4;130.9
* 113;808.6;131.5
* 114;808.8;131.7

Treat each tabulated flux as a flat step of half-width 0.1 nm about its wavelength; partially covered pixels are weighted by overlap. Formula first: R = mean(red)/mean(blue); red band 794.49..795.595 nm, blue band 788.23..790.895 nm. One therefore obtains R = 0.8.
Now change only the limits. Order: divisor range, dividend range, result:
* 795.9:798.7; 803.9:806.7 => 1.08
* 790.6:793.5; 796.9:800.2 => 0.92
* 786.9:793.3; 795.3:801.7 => 0.89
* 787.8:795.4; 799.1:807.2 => 0.98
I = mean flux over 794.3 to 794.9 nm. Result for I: 115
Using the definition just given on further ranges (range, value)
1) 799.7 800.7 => 118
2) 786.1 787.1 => 127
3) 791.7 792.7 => 137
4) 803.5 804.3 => 132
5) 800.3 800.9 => 117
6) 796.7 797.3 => 111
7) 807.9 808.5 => 130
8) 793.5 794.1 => 126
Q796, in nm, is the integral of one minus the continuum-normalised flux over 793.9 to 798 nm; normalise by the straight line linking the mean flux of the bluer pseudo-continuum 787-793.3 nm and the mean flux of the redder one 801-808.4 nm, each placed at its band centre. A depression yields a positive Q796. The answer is 0.554 nm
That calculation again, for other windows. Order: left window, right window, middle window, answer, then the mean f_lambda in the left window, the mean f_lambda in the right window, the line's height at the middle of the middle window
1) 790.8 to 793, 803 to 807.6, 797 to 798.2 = 0.13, 132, 128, 130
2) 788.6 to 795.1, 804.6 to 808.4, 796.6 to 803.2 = 0.22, 129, 126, 128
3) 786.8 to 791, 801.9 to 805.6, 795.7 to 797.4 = 0.27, 133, 129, 131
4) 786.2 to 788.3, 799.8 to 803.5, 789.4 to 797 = 0.37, 132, 128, 130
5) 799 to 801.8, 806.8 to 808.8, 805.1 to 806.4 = 0.10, 124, 132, 130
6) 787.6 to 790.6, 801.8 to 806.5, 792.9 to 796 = 0.32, 135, 128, 133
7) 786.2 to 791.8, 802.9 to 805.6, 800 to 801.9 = 0.06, 132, 128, 129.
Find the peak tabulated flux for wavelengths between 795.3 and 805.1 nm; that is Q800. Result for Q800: 135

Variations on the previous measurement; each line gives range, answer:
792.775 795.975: 130.4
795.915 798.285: 120.9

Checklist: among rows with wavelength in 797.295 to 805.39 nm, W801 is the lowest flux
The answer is 113.8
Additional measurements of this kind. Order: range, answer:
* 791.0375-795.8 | 111.4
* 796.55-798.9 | 108.7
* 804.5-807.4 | 114.9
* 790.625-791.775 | 126.9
